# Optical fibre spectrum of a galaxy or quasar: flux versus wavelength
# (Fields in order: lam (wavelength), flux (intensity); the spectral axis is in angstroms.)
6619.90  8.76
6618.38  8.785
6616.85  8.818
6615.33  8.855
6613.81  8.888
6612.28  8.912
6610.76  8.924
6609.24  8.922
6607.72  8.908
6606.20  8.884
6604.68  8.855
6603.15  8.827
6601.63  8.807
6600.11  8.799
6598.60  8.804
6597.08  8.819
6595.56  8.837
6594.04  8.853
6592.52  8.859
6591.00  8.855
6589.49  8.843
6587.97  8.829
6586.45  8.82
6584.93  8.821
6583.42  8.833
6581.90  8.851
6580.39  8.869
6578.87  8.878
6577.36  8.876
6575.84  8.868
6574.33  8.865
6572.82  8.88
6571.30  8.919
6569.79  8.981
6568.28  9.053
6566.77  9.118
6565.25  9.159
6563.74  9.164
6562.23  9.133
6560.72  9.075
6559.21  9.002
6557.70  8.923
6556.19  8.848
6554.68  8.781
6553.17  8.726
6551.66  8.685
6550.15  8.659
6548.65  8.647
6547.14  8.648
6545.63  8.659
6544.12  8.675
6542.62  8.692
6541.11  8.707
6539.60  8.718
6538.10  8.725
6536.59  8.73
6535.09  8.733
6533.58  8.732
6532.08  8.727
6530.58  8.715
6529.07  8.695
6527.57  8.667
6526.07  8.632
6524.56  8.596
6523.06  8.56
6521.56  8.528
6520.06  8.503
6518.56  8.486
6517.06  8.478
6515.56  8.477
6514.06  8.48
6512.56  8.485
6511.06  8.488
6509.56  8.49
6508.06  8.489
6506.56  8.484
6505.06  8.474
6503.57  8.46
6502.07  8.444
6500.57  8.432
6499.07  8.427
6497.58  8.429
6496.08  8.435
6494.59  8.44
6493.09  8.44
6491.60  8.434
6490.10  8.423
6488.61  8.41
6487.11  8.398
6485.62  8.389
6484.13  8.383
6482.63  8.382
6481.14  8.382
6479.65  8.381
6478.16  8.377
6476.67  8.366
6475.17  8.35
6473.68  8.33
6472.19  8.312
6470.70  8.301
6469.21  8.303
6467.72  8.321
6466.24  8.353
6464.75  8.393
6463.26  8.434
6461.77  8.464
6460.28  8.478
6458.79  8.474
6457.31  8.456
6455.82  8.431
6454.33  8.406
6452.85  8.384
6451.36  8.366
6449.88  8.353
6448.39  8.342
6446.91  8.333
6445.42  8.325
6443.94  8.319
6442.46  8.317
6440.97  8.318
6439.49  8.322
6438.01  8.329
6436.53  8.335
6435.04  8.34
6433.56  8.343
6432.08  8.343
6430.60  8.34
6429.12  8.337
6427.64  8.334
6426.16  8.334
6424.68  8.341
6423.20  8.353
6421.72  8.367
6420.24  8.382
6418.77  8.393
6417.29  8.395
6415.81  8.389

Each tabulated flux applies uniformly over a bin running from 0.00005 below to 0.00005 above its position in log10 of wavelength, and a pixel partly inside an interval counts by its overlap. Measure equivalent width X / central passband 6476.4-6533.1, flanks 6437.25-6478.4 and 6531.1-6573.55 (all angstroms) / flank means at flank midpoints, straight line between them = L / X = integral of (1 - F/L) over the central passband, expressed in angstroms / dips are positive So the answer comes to 0.77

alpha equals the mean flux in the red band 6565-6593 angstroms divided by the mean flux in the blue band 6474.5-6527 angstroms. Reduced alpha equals 1.05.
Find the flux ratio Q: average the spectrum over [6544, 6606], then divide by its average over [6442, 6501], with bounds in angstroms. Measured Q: 1.06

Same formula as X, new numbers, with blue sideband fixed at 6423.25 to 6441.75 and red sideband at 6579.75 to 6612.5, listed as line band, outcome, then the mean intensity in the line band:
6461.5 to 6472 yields 0.10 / 8.36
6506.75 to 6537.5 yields 0.12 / 8.58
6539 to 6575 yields -0.56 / 8.86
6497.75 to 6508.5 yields 0.13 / 8.46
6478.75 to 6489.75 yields 0.14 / 8.39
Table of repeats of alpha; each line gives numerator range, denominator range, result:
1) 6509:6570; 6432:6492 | 1.04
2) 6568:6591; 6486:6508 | 1.05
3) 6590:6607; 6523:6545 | 1.02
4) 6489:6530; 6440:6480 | 1.02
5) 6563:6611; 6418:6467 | 1.06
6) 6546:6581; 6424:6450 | 1.07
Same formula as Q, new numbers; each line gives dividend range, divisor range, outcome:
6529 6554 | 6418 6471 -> 1.04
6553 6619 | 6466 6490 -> 1.06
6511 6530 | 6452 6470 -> 1.02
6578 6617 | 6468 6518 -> 1.05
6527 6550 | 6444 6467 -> 1.04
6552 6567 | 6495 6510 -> 1.06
